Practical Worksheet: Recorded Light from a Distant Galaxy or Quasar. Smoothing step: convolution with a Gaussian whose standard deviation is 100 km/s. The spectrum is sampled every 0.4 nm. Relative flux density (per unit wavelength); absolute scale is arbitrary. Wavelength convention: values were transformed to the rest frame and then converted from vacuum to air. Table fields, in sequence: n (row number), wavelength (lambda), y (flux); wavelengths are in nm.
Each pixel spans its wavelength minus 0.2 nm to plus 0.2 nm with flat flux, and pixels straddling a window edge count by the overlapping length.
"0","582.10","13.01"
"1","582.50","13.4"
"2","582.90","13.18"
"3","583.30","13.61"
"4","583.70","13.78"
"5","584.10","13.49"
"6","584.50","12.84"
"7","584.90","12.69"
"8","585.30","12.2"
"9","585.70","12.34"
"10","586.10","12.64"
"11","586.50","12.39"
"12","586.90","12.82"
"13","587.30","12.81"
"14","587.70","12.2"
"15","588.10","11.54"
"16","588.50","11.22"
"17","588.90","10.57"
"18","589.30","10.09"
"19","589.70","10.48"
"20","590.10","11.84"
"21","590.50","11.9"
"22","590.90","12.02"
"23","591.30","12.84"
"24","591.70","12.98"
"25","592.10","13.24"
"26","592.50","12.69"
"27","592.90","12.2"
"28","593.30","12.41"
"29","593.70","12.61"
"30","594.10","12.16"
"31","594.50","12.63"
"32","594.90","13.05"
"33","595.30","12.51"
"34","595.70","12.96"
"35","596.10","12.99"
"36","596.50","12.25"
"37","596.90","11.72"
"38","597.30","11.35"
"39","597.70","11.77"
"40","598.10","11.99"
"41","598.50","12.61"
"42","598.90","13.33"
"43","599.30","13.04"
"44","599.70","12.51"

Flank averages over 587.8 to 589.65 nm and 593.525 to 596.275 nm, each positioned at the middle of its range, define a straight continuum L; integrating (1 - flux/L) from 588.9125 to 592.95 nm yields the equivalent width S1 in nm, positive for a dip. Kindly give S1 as -0.14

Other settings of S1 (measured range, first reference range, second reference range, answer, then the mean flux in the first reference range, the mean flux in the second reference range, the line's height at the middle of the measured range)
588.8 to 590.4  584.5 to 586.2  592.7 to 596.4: 0.22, 12.5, 12.6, 12.5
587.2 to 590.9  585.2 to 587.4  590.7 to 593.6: 0.35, 12.5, 12.6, 12.6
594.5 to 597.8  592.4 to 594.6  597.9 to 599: 0.04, 12.4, 12.6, 12.5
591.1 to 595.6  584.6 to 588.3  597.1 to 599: -0.15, 12.4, 12.2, 12.3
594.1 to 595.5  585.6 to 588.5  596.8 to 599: -0.06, 12.3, 12.1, 12.2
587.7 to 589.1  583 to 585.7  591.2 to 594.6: 0.17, 13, 12.6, 12.9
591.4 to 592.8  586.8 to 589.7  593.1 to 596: -0.08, 11.5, 12.6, 12.2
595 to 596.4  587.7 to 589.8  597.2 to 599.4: -0.10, 10.9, 12.4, 12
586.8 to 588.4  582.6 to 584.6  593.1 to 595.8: 0.11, 13.4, 12.6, 13.1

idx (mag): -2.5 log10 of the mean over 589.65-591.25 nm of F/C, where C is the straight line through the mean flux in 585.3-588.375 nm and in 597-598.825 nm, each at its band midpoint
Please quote 0.041 mag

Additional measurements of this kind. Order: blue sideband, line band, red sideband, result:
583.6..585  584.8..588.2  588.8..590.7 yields -0.01 mag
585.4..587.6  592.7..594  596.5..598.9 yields -0.01 mag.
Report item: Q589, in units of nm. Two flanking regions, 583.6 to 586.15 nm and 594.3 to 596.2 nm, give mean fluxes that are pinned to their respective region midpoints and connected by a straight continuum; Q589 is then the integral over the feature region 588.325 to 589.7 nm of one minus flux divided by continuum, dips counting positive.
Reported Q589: 0.24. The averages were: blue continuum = 12.8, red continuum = 12.8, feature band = 10.6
